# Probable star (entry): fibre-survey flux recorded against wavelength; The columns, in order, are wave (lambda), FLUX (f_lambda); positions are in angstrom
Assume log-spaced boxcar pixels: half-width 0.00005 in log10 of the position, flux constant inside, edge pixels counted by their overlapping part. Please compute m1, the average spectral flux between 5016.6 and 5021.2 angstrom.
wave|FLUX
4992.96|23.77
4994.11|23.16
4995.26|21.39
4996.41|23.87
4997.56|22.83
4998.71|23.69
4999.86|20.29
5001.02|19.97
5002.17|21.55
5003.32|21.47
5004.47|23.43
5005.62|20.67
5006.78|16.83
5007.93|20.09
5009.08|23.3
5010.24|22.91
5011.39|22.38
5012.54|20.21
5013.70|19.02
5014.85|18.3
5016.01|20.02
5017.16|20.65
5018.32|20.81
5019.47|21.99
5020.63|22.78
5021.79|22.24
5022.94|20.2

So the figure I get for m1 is 21.5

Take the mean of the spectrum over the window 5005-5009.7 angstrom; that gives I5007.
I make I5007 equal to 20.3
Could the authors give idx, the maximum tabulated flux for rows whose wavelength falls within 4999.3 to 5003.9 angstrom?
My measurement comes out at 21.55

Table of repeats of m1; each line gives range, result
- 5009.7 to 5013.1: 21.9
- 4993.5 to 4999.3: 23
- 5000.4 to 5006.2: 21.4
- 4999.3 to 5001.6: 20.1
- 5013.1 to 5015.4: 18.7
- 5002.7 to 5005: 22.5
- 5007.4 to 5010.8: 22.1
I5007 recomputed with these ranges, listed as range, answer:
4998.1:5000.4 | 22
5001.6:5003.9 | 21.6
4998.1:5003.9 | 21.4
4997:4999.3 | 23.3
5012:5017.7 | 19.6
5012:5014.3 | 19.6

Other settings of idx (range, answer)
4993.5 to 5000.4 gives 23.87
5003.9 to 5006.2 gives 23.43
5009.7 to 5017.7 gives 22.91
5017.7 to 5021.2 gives 22.78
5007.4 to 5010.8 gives 23.3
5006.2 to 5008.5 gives 20.09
